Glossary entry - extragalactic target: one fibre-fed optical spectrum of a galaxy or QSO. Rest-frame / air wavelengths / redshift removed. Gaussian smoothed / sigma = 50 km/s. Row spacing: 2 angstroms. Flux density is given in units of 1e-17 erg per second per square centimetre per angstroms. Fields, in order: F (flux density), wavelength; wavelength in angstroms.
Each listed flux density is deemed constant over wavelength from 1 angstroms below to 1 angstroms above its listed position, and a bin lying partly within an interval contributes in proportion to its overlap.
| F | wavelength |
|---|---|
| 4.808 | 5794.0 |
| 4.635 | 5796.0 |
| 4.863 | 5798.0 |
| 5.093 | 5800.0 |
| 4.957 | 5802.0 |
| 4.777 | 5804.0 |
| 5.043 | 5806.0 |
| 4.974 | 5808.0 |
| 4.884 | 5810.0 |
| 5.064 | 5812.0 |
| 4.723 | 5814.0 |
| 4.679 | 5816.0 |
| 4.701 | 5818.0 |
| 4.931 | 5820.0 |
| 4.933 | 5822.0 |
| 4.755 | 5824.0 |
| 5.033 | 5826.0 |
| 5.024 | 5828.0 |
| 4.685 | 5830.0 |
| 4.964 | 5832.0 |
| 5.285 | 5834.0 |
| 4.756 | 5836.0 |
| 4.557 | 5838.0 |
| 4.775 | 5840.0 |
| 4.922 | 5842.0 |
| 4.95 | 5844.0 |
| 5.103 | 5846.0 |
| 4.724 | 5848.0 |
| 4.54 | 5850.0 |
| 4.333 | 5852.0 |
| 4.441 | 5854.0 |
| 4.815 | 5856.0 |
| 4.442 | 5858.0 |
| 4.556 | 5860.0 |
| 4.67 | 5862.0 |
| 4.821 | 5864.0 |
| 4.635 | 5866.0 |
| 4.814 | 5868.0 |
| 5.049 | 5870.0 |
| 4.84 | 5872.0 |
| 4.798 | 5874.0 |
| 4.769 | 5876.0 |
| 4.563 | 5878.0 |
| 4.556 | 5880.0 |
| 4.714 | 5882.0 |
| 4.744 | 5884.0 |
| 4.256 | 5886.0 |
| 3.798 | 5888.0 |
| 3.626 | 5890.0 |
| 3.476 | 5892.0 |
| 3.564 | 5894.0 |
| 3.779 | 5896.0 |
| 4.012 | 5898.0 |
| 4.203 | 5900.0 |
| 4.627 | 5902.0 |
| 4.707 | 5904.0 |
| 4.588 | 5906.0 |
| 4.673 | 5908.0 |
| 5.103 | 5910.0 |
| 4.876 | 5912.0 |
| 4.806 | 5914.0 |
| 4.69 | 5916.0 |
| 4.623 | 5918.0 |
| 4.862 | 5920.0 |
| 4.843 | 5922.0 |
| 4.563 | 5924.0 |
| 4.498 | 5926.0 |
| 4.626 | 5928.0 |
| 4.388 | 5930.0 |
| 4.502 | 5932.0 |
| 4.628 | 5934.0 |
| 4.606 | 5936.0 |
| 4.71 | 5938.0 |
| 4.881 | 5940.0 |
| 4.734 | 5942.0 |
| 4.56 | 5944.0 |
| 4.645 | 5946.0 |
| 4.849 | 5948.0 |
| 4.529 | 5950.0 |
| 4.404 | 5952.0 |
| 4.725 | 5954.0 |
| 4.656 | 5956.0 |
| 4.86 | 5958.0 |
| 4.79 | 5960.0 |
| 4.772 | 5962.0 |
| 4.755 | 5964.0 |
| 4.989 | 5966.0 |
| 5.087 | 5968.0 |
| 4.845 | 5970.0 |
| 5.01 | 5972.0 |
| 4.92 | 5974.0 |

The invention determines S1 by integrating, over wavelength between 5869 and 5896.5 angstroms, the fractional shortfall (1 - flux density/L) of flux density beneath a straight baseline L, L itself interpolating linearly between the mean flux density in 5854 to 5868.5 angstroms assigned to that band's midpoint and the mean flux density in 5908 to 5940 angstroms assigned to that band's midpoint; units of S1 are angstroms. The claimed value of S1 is 2.0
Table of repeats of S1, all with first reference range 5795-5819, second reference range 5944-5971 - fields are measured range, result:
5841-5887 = 1.2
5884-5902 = 3.3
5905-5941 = 0.7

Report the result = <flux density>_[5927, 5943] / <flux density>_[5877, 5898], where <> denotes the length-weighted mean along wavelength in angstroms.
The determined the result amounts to 1.13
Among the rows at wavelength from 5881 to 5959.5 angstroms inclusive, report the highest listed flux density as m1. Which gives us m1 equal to 5.103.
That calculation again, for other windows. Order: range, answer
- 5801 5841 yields 5.285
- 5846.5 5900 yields 5.049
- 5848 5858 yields 4.815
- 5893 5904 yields 4.707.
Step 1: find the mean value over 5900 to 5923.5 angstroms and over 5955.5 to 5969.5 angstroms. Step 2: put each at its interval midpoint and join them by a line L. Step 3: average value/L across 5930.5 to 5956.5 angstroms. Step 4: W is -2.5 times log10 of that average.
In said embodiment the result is 0.04 mag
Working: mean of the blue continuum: 4.74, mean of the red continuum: 4.85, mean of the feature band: 4.64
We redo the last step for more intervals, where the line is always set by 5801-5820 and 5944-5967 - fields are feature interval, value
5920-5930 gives 0.028 mag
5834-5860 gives 0.027 mag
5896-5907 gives 0.096 mag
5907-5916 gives -0.018 mag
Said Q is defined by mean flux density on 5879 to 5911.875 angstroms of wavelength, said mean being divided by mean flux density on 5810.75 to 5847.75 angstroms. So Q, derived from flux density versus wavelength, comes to 0.9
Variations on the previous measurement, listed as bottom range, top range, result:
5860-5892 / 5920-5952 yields 1.02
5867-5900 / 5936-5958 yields 1.08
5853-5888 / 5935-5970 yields 1.02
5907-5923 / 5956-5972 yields 1.01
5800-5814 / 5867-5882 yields 0.96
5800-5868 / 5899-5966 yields 0.97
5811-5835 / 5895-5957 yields 0.94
